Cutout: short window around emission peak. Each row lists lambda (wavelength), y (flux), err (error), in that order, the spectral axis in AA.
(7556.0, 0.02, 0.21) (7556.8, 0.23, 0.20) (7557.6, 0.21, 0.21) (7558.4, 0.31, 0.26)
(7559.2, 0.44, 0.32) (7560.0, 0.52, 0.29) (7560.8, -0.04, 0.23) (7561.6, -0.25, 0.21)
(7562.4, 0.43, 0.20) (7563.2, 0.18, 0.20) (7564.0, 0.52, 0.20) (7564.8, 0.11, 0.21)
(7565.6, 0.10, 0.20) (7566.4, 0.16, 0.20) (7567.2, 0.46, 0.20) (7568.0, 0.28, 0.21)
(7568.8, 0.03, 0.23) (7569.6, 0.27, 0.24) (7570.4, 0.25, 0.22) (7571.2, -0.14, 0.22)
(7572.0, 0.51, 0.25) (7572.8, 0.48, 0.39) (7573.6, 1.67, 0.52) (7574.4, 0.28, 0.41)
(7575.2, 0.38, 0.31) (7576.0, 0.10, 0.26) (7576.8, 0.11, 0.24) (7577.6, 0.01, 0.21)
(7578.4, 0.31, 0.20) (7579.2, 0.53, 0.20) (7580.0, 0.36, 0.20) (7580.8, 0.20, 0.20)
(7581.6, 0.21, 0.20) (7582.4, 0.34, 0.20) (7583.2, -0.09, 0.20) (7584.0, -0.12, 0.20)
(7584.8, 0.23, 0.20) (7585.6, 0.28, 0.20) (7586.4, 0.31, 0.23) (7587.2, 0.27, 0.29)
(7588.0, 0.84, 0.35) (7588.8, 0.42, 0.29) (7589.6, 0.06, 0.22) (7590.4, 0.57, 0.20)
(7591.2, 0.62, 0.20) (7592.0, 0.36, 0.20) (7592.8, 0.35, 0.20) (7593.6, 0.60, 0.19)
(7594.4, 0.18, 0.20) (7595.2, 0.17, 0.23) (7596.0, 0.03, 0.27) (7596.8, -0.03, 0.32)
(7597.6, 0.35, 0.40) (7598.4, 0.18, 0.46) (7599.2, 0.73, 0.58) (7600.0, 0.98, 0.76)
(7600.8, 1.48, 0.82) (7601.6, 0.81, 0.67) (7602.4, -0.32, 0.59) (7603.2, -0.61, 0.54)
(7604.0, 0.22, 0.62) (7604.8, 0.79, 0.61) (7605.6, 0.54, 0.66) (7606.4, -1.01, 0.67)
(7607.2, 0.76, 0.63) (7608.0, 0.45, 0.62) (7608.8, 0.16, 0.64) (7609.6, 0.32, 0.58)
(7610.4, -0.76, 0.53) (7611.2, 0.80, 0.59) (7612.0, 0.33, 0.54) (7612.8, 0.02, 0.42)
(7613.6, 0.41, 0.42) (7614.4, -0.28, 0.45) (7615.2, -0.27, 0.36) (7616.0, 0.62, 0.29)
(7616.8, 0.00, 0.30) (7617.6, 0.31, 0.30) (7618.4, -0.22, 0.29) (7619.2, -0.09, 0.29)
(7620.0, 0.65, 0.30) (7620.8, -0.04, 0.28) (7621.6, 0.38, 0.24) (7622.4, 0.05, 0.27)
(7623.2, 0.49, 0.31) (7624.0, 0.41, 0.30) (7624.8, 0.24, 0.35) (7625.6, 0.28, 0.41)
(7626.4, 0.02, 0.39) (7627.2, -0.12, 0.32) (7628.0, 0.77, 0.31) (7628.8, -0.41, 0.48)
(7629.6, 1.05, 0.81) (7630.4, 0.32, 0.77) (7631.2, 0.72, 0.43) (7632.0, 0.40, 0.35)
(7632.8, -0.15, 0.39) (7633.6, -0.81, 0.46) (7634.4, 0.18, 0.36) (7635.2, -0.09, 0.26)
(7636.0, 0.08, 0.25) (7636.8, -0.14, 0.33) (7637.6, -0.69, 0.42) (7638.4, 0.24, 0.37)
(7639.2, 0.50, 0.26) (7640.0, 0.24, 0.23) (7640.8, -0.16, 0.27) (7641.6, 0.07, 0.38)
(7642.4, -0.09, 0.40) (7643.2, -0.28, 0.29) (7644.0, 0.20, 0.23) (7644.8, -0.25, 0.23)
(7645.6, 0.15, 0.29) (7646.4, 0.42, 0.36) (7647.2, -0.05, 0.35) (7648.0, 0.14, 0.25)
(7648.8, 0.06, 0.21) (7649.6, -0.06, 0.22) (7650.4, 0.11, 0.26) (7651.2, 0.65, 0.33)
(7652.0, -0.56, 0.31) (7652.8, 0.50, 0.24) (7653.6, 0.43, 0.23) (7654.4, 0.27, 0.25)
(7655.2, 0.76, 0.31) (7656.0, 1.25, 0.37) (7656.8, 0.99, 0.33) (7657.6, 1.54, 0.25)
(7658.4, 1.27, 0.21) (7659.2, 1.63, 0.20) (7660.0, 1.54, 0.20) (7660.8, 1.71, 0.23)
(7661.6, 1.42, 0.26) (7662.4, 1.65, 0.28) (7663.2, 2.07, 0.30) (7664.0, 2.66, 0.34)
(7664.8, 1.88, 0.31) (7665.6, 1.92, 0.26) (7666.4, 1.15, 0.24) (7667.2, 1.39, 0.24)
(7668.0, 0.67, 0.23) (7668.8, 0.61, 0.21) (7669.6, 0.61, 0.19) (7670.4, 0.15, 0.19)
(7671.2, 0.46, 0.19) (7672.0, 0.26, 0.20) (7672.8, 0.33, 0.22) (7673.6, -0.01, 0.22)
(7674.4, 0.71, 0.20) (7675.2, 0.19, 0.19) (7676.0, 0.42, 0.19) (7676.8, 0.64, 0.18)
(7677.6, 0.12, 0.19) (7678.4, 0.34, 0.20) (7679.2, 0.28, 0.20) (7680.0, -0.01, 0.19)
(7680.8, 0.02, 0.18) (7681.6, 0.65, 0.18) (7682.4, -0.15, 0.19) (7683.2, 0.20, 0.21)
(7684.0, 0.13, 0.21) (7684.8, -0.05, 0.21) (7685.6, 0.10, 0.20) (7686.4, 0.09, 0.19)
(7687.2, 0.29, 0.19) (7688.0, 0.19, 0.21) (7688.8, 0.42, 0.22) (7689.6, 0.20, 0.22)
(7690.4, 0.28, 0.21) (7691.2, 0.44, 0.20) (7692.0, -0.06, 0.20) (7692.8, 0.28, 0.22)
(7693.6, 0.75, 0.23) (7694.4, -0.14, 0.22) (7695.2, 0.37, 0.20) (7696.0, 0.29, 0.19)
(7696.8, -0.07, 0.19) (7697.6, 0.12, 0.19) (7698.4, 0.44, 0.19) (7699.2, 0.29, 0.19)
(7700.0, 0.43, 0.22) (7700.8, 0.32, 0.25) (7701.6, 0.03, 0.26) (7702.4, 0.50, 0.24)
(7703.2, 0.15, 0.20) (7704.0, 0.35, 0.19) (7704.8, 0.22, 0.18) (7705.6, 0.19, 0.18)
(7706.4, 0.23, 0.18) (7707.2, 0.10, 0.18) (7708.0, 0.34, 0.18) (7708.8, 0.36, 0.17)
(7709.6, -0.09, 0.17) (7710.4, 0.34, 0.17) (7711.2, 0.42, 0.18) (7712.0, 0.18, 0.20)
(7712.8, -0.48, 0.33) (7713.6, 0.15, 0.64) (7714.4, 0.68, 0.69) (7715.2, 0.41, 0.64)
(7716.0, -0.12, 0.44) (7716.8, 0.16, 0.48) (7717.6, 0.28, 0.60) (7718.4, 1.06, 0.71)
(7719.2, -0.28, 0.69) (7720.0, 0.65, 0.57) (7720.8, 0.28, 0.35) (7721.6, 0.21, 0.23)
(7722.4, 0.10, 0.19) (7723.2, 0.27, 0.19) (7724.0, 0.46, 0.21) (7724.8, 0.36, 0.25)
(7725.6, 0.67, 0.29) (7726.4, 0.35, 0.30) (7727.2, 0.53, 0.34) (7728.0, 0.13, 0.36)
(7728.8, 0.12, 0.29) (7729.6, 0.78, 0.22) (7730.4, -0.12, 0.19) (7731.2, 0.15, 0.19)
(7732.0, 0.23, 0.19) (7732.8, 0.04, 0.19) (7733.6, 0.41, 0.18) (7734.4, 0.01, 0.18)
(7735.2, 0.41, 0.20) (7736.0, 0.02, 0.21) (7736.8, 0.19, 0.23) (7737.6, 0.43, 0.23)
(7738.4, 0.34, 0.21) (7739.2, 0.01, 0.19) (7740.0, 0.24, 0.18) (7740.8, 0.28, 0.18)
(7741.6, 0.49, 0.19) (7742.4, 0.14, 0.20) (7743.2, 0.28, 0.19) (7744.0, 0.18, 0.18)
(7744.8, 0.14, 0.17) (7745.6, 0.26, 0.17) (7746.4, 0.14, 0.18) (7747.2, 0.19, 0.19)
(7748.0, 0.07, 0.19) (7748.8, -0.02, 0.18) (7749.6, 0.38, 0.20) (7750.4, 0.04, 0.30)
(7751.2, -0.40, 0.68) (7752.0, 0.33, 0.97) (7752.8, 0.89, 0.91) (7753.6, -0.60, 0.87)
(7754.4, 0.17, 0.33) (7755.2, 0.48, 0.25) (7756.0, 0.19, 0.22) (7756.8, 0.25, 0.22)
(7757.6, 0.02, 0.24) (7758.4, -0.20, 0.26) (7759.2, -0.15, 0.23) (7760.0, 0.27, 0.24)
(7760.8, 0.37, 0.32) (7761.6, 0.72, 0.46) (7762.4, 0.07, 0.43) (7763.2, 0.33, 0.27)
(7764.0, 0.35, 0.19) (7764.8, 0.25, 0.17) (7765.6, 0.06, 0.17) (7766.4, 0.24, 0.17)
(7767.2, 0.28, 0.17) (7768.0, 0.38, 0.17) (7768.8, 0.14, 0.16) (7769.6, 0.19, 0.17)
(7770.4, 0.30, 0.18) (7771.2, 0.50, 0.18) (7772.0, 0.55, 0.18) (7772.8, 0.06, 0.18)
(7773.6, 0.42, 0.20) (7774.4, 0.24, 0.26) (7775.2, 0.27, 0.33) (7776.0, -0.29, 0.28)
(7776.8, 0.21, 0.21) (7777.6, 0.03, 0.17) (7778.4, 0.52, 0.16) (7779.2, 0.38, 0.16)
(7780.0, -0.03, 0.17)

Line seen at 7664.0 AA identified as [O II] 3727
